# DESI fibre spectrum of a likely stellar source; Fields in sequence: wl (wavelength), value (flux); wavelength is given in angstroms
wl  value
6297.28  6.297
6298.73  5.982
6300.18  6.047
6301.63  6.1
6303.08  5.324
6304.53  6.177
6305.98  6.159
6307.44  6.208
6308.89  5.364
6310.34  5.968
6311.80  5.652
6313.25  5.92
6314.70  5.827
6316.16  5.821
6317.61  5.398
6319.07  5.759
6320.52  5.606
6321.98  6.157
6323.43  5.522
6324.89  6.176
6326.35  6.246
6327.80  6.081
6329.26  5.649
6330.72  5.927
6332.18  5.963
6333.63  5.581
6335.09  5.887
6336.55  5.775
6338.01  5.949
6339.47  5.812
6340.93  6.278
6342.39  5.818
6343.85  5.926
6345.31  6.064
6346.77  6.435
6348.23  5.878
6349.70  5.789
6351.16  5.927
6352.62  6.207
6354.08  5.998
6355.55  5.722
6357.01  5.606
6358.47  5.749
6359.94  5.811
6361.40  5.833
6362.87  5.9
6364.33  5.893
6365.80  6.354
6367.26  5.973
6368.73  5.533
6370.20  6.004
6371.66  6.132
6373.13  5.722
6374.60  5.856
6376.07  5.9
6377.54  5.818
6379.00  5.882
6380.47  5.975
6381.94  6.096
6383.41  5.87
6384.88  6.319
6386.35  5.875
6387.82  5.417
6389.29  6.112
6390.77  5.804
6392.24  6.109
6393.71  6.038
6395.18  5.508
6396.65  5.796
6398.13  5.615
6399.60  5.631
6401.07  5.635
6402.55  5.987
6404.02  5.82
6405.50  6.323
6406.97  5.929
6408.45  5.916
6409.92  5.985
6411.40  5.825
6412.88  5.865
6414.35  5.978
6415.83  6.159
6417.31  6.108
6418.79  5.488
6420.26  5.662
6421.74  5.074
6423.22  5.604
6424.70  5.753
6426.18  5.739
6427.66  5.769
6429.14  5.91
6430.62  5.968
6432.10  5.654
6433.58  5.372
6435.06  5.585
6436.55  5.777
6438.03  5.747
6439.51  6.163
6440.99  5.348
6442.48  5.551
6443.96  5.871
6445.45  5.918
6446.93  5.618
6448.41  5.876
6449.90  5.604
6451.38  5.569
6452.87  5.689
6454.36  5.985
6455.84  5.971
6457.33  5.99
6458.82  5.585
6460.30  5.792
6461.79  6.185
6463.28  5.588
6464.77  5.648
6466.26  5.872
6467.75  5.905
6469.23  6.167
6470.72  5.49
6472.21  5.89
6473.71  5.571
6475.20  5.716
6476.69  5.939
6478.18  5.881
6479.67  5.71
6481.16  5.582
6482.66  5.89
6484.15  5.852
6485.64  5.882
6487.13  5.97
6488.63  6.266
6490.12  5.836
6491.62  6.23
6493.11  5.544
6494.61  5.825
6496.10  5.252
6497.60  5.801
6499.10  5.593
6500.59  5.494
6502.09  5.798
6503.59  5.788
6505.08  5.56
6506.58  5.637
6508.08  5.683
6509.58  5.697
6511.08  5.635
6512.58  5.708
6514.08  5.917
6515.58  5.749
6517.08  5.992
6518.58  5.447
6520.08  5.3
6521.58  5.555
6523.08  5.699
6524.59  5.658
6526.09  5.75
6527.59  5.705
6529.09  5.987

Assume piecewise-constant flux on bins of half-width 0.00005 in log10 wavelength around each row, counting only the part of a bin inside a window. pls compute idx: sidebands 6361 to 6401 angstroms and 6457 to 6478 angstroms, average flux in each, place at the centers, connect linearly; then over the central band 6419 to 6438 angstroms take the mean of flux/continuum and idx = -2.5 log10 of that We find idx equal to 0.04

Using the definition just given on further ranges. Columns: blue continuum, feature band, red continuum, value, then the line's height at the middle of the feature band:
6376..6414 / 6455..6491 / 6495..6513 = -0.02 mag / 5.71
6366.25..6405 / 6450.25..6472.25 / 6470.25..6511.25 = -0.01 mag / 5.79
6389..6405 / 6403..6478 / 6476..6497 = 0.01 mag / 5.83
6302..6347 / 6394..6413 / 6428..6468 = -0.01 mag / 5.81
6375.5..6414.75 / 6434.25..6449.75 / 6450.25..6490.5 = 0.02 mag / 5.85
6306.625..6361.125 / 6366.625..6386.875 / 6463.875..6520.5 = -0.01 mag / 5.84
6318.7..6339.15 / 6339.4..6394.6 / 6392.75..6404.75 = -0.02 mag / 5.82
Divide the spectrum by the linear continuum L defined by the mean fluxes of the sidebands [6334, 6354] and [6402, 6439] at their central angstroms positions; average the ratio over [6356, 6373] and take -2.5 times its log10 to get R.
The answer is 0.01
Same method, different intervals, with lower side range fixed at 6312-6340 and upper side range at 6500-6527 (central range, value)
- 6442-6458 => -0.01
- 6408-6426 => 0.00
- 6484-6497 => -0.03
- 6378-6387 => -0.04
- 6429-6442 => 0.01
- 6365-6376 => -0.02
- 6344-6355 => -0.04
